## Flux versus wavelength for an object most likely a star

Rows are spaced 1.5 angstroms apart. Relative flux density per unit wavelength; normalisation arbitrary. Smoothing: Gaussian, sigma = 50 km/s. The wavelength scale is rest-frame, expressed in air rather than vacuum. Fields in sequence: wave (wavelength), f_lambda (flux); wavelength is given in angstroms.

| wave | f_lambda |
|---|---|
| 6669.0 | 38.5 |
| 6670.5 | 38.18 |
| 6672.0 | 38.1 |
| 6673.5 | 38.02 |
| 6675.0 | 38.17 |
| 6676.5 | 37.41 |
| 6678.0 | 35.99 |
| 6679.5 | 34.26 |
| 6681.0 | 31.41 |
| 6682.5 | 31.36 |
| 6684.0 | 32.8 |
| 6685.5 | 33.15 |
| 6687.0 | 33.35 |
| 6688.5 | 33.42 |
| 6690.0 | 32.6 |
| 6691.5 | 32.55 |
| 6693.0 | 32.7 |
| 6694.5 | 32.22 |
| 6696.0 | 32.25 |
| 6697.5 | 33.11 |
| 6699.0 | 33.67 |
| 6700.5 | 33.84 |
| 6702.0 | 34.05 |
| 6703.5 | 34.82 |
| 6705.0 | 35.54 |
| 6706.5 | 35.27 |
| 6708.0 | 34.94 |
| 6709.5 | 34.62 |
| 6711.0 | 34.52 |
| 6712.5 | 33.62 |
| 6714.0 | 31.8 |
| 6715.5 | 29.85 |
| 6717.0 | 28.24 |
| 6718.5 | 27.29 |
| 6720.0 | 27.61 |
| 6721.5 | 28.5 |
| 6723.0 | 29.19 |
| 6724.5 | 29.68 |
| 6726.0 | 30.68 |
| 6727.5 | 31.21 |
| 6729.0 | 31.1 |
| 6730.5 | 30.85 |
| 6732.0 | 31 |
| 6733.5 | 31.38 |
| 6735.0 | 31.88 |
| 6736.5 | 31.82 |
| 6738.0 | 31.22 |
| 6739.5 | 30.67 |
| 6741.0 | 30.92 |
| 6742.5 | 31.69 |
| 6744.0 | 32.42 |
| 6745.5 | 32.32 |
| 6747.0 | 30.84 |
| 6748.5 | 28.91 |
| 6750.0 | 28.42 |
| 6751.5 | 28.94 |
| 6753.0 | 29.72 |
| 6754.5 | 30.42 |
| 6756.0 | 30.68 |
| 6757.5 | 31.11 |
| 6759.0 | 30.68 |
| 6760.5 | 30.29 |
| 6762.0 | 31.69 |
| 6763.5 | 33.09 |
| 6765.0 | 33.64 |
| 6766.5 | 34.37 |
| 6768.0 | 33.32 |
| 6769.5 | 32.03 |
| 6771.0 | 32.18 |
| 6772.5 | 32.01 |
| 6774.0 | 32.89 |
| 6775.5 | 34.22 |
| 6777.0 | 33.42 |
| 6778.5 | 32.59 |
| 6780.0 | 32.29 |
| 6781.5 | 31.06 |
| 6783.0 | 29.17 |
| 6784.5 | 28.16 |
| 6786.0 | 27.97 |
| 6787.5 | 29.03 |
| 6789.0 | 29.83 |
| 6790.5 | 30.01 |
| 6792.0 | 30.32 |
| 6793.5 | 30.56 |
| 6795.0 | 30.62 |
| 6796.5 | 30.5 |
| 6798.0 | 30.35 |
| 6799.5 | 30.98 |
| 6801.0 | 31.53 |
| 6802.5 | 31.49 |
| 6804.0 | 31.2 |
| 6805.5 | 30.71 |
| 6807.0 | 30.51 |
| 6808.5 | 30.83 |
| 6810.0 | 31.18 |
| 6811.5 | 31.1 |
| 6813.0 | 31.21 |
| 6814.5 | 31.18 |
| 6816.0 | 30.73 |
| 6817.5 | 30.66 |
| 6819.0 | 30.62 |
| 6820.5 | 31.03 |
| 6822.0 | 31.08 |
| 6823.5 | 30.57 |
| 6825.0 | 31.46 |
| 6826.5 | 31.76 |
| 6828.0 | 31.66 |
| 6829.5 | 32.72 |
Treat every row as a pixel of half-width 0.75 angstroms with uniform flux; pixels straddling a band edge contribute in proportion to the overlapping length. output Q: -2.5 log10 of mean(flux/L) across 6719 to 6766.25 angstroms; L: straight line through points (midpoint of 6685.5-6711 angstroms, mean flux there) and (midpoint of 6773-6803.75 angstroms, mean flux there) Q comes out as 0.05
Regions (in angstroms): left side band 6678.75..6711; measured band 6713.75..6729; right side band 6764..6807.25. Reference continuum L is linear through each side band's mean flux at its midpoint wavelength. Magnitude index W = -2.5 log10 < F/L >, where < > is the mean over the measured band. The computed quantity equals 0.12 mag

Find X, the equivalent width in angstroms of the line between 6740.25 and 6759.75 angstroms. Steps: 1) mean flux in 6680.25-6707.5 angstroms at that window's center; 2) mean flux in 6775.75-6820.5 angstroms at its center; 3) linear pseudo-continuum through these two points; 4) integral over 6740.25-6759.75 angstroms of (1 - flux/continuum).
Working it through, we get 0.8 angstroms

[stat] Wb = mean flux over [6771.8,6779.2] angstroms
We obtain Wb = 33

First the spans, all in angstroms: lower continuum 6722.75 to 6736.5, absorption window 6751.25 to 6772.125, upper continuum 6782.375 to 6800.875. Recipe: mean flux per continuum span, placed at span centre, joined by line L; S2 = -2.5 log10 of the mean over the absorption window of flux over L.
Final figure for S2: -0.05 mag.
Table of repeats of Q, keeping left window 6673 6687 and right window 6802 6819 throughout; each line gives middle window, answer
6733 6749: 0.05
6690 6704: 0.03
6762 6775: -0.03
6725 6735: 0.07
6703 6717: 0.01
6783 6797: 0.07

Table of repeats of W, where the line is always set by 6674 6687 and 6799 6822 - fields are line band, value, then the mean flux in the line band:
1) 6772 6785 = 0.00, 31.8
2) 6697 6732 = 0.05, 31.9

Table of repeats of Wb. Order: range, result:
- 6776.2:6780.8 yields 32.8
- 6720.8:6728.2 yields 29.9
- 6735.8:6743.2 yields 31.3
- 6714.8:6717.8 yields 29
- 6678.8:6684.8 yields 32.4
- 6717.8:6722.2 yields 27.8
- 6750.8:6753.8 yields 29.4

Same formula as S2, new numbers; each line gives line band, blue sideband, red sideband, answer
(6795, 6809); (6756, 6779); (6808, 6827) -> 0.02 mag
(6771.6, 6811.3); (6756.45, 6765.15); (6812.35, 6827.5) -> 0.01 mag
